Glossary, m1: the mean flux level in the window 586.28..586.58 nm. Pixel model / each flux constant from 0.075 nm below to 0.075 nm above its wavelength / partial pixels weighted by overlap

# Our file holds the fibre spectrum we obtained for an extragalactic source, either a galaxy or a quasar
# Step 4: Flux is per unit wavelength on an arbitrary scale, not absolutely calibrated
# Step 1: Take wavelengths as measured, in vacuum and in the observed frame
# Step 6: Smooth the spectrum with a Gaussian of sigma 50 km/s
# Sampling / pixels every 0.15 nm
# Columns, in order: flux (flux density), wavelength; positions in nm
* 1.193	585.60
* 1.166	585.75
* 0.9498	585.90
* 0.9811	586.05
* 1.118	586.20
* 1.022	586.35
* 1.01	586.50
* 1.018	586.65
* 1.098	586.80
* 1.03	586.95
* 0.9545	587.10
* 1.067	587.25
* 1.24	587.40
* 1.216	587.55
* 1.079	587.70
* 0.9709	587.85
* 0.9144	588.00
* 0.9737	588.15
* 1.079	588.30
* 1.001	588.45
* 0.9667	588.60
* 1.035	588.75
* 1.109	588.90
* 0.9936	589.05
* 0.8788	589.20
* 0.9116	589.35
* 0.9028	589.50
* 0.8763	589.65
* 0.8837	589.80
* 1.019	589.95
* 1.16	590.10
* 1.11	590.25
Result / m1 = 1.02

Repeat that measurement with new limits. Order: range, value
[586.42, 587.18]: 1.02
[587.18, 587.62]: 1.18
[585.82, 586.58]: 1.02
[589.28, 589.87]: 0.894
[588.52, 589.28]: 0.996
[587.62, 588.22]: 0.987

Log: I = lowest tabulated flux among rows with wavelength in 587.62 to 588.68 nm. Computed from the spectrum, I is 0.9144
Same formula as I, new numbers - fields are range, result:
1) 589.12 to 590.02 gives 0.8763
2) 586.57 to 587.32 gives 0.9545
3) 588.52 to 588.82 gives 0.9667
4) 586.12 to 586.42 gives 1.022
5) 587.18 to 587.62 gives 1.067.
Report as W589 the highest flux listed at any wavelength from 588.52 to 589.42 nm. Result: 1.109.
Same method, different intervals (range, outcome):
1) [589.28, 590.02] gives 1.019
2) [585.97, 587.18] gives 1.118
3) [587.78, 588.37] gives 1.079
